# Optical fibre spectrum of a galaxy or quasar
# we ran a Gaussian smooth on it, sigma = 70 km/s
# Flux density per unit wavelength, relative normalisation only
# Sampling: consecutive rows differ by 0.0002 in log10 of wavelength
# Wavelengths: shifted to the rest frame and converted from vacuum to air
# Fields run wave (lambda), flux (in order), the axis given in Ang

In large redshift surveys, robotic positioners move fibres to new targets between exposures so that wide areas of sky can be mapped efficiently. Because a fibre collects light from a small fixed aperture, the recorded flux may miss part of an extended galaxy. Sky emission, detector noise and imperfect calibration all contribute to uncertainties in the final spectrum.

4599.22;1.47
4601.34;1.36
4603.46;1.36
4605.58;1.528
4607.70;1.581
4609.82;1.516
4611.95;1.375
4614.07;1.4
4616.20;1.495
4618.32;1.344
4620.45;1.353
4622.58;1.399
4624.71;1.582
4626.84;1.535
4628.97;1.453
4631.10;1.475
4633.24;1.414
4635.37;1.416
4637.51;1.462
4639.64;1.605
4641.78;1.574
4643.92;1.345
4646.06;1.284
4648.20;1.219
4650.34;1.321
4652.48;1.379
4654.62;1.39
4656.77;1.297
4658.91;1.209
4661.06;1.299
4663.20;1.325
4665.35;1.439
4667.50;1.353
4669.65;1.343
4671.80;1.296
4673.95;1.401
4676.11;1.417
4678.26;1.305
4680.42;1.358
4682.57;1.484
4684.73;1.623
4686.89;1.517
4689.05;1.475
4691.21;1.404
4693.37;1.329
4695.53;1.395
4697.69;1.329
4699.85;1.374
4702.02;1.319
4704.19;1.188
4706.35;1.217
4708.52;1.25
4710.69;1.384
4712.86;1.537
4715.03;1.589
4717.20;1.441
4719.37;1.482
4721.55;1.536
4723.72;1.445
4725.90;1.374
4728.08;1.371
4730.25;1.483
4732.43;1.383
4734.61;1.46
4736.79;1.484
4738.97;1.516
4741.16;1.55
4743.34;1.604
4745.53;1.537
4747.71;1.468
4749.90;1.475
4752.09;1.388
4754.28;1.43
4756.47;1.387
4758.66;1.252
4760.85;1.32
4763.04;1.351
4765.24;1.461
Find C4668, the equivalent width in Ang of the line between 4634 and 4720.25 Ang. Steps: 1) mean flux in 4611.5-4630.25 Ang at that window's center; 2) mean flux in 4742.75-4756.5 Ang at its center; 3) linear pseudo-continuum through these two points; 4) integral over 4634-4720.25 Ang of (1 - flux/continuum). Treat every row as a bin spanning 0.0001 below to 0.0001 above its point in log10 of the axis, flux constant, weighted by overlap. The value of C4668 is 4.1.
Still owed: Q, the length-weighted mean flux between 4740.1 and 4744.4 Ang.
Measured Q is 1.58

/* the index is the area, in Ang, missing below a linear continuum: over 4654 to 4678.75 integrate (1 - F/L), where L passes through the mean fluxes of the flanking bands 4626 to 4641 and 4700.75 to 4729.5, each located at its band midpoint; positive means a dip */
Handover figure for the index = 1.8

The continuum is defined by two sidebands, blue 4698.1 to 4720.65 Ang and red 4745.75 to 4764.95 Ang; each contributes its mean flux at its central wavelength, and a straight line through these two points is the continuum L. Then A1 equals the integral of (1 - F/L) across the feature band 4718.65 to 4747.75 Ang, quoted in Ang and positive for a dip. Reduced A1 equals -1.9 Ang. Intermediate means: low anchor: 1.38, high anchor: 1.39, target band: 1.48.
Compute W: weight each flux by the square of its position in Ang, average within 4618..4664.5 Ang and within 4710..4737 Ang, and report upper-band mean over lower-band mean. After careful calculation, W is 1.08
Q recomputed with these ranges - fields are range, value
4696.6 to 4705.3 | 1.3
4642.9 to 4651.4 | 1.29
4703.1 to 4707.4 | 1.2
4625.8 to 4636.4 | 1.46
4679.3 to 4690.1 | 1.49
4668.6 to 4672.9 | 1.32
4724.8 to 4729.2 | 1.37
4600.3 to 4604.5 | 1.36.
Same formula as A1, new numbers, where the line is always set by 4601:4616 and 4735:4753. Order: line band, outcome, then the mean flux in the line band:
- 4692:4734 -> 2.78 Ang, 1.39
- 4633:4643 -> -0.24 Ang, 1.5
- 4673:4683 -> 0.61 Ang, 1.39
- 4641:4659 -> 1.58 Ang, 1.34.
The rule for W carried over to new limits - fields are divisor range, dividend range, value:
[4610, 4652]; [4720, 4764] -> 1.06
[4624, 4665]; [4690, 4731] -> 1.02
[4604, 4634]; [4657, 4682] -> 0.94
